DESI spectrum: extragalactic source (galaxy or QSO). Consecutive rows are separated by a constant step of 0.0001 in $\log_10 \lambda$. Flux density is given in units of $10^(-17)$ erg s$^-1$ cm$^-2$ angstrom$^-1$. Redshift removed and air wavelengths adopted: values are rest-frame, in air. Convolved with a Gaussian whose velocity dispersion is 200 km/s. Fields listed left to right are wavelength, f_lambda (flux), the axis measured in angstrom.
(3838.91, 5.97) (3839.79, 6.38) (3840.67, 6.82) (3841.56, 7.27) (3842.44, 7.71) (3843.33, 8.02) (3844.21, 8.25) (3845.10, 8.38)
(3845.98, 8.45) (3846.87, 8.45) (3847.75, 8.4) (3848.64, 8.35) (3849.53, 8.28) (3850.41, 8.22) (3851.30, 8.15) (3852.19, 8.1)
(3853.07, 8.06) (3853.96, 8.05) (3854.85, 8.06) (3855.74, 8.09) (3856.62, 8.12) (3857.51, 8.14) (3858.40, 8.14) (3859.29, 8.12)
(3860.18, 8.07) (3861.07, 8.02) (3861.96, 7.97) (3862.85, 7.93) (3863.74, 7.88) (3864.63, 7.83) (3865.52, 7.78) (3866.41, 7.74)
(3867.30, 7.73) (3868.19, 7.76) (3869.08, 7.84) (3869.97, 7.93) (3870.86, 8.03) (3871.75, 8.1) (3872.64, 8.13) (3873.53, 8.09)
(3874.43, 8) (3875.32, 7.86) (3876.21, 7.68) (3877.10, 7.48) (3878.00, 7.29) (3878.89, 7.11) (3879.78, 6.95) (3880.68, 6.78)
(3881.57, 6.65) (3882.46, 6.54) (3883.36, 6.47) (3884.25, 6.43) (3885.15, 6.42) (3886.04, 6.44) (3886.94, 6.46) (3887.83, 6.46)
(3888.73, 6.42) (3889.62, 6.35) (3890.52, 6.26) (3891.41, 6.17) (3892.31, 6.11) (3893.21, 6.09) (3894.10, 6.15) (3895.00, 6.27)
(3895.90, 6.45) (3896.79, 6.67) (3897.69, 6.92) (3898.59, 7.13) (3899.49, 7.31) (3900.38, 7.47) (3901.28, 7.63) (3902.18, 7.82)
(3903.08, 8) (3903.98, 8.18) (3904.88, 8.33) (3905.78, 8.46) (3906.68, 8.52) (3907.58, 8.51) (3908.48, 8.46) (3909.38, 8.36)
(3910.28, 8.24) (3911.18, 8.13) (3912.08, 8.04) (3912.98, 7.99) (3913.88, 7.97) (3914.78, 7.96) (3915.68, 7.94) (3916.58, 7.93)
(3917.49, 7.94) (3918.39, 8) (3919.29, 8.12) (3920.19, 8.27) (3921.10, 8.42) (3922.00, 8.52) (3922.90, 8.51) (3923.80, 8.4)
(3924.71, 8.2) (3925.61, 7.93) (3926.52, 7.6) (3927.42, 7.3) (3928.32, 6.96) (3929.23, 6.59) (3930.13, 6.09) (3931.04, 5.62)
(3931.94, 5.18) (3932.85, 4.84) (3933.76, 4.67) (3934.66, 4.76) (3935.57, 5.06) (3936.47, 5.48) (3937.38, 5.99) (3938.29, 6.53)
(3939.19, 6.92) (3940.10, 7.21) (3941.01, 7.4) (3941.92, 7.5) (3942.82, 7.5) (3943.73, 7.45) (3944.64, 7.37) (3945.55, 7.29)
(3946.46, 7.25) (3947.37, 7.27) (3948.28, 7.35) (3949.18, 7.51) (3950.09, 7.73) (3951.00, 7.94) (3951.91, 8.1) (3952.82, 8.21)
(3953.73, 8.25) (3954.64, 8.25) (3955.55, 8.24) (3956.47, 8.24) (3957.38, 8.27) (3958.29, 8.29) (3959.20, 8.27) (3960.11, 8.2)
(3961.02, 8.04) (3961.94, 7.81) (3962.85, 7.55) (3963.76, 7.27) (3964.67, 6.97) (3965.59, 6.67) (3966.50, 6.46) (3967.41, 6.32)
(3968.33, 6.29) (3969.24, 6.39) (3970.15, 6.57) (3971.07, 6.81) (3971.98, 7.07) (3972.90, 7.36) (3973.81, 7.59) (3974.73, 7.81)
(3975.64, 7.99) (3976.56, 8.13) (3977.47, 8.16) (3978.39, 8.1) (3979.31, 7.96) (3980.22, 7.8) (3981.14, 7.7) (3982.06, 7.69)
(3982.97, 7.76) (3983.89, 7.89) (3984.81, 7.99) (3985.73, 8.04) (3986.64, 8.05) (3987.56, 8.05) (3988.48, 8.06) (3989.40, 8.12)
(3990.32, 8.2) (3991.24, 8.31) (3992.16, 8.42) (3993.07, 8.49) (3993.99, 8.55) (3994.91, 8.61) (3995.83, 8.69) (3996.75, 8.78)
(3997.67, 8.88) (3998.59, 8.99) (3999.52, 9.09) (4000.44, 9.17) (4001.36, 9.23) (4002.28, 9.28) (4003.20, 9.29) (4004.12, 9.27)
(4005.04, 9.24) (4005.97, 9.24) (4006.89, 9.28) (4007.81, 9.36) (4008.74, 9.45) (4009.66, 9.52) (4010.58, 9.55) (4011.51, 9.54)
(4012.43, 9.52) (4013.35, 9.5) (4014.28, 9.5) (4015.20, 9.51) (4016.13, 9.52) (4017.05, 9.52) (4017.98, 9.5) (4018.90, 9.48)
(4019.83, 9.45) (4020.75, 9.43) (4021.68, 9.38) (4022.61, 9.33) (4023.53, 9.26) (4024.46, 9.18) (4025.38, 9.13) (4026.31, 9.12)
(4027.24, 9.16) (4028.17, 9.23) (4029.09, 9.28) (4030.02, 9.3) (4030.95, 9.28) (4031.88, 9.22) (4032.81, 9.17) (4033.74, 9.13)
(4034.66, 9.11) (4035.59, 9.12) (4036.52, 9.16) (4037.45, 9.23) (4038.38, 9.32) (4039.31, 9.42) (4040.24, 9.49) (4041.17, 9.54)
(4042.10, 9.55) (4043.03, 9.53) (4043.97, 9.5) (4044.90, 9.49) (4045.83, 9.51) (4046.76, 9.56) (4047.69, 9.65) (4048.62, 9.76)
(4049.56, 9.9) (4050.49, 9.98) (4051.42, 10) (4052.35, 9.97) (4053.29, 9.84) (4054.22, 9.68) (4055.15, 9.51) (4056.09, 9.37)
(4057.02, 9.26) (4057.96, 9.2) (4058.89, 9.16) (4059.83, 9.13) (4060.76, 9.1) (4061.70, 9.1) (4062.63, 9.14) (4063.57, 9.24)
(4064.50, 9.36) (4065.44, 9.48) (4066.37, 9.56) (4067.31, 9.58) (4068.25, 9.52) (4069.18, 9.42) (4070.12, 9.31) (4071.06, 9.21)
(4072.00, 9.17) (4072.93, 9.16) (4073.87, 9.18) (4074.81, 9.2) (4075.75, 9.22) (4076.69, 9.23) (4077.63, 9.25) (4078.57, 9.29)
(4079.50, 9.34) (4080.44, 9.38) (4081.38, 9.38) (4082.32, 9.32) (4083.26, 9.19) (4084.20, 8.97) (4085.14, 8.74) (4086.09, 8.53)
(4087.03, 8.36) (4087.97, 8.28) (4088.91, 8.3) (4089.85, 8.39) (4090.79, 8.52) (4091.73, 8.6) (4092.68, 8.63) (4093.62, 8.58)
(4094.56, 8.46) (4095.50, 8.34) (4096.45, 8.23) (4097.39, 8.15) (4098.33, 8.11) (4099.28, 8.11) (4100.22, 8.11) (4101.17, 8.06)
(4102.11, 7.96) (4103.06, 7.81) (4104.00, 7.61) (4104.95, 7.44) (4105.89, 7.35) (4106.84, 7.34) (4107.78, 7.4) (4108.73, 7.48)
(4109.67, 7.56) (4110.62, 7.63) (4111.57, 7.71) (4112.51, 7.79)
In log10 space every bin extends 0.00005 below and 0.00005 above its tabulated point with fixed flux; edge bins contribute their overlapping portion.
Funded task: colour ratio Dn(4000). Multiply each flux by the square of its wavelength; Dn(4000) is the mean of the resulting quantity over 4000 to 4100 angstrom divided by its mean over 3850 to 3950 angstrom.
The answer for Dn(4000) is 1.3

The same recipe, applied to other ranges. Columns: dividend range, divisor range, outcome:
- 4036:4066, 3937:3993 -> 1.30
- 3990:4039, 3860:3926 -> 1.29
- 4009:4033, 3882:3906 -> 1.46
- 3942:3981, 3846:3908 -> 1.05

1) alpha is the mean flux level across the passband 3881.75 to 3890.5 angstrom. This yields 6.44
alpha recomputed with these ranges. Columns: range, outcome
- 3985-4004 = 8.62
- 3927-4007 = 7.62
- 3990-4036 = 9.18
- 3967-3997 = 7.81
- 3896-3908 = 7.73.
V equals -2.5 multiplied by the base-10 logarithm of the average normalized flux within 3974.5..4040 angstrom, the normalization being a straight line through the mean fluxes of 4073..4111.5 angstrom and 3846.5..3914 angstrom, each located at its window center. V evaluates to -0.10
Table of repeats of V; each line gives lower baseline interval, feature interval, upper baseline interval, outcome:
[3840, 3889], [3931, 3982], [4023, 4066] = 0.19 mag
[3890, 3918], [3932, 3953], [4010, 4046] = 0.19 mag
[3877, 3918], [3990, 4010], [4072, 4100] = -0.11 mag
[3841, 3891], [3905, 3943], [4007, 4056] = 0.13 mag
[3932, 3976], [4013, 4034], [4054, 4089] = -0.12 mag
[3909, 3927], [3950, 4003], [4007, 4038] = 0.11 mag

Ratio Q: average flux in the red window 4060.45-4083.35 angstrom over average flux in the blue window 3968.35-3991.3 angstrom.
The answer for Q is 1.21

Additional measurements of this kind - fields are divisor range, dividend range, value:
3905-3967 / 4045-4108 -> 1.19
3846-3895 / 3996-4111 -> 1.21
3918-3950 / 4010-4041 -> 1.33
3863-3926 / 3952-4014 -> 1.09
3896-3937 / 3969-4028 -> 1.17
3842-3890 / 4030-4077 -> 1.23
